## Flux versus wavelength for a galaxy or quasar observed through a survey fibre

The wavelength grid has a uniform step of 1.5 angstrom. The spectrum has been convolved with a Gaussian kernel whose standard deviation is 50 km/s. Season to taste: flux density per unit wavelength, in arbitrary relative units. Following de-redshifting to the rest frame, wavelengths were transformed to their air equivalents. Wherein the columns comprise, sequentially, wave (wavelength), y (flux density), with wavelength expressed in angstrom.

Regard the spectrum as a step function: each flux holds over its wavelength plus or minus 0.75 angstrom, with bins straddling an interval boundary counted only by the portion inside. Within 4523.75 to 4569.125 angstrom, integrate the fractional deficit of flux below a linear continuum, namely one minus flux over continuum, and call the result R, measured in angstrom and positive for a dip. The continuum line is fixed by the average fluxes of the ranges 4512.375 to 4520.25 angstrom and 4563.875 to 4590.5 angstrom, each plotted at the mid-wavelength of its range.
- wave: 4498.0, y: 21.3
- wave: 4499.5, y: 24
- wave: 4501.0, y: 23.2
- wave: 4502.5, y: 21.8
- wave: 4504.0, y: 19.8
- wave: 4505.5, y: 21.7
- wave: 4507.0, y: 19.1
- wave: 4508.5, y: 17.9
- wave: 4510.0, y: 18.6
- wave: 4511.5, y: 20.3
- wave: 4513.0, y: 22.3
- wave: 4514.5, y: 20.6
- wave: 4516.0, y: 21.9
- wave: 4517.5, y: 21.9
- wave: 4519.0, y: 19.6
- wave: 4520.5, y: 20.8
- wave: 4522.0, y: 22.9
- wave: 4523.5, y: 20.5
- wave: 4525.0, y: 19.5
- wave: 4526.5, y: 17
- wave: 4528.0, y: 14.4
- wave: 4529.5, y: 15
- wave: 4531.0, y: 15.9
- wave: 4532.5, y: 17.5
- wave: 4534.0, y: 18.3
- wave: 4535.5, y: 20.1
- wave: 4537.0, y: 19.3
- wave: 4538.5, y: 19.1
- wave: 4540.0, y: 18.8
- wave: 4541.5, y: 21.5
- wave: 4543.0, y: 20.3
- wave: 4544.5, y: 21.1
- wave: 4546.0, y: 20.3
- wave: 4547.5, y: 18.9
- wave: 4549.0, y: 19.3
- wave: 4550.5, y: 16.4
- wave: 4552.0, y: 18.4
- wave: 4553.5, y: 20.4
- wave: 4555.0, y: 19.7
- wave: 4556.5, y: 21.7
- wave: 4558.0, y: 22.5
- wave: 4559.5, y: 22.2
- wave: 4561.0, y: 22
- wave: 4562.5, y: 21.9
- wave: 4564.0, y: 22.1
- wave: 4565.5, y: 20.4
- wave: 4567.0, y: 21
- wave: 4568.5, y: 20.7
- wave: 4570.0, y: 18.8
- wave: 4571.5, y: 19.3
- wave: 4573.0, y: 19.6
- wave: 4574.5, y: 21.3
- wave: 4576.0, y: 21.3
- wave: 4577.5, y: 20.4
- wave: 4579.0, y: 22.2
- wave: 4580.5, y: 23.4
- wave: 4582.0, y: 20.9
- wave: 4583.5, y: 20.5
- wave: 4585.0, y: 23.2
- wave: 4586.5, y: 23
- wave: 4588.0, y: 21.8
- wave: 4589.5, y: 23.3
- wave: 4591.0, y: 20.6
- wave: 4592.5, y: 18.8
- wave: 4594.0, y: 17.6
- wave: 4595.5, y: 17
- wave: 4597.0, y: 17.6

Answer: 3.6 angstrom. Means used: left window 21.2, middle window 19.5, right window 21.3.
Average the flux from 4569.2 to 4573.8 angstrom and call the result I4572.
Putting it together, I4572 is 19.3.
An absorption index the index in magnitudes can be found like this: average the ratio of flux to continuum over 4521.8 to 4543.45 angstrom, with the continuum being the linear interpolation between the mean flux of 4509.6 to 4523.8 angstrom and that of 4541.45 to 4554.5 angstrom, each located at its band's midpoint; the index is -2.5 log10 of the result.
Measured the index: 0.10 mag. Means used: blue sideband 21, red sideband 19.5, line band 18.5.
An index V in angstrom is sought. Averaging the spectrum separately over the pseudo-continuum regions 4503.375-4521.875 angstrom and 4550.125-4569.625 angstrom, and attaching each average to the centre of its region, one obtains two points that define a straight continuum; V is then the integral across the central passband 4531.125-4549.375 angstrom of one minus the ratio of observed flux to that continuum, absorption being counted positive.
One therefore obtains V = 1.1 angstrom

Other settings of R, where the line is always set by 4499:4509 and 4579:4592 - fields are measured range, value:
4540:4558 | 1.4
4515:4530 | 1.3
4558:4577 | 0.8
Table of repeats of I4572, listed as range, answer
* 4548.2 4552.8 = 18.1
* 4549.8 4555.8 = 18.8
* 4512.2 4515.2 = 21.4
